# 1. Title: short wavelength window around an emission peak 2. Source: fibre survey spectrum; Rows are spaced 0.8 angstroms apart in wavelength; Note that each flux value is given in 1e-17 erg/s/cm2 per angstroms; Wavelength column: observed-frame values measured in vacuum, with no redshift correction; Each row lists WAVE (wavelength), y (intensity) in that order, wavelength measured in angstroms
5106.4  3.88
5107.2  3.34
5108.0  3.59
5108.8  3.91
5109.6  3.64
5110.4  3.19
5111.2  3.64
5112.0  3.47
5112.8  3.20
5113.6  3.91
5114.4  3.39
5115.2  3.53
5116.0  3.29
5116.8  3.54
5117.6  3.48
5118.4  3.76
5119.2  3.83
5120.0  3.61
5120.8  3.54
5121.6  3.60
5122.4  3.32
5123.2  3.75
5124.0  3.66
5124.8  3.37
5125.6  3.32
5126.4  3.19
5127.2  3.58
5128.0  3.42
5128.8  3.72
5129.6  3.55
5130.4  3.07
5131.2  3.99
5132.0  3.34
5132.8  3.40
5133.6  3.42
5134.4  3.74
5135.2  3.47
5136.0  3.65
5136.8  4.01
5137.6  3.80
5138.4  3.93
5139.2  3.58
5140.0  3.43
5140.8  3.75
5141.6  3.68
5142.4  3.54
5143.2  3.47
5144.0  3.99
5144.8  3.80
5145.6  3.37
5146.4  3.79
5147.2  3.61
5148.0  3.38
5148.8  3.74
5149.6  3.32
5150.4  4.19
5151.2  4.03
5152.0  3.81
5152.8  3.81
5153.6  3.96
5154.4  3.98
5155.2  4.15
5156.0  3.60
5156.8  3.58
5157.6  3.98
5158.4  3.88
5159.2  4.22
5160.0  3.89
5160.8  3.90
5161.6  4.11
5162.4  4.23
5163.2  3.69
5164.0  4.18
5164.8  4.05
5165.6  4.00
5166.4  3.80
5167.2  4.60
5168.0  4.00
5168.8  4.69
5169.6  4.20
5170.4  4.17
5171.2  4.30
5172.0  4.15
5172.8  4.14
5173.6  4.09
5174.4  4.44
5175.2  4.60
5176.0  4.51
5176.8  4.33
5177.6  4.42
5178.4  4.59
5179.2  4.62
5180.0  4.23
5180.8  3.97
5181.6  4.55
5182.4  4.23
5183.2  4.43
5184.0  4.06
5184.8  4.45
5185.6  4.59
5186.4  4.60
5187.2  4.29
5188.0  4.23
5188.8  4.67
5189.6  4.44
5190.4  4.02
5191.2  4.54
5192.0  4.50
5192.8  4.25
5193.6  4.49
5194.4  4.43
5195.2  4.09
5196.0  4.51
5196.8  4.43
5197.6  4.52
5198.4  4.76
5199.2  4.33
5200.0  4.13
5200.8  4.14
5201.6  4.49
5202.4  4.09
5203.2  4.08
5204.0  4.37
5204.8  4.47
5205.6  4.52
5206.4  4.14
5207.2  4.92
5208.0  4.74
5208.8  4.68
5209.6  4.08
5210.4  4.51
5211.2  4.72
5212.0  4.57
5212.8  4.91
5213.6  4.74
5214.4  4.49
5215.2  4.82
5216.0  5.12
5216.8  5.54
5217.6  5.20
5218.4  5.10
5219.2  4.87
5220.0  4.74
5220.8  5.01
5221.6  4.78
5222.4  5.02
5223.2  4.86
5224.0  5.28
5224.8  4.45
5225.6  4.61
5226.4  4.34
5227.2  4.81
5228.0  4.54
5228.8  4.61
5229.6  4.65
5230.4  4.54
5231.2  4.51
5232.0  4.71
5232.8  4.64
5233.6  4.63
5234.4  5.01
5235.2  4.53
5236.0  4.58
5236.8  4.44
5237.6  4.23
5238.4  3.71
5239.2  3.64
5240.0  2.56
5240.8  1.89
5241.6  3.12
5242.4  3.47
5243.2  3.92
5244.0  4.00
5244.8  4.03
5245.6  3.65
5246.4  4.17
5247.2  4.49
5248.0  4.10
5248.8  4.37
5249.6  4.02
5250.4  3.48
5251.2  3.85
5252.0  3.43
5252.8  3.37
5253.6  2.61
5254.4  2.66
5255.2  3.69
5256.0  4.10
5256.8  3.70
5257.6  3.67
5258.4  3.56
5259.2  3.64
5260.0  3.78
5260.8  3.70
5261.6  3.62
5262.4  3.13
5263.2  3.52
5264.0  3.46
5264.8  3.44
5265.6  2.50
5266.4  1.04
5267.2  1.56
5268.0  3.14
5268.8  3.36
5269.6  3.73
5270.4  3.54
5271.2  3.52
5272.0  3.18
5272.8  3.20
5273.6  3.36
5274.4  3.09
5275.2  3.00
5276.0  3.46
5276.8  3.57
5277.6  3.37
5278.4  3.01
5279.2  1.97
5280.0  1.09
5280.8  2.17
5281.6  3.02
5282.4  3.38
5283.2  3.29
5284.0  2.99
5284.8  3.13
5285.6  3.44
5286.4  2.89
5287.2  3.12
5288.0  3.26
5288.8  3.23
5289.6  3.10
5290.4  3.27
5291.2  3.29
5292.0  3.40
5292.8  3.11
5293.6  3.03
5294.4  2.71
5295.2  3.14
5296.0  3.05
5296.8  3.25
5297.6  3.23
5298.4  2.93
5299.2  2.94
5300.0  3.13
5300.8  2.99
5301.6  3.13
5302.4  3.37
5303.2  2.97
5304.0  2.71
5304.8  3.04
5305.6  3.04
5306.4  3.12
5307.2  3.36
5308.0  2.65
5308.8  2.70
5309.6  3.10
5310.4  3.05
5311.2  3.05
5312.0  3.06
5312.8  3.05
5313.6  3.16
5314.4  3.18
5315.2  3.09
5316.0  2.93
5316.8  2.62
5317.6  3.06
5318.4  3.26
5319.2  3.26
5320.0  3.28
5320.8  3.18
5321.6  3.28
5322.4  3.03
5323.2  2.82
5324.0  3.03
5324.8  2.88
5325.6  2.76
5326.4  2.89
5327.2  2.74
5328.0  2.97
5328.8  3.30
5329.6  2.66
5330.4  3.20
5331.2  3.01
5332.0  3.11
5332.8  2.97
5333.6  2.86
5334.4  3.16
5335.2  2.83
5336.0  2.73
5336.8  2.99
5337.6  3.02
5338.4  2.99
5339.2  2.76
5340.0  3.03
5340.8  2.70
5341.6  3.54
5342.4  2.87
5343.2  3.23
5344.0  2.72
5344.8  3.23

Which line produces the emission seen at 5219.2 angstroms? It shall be C III] 1909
